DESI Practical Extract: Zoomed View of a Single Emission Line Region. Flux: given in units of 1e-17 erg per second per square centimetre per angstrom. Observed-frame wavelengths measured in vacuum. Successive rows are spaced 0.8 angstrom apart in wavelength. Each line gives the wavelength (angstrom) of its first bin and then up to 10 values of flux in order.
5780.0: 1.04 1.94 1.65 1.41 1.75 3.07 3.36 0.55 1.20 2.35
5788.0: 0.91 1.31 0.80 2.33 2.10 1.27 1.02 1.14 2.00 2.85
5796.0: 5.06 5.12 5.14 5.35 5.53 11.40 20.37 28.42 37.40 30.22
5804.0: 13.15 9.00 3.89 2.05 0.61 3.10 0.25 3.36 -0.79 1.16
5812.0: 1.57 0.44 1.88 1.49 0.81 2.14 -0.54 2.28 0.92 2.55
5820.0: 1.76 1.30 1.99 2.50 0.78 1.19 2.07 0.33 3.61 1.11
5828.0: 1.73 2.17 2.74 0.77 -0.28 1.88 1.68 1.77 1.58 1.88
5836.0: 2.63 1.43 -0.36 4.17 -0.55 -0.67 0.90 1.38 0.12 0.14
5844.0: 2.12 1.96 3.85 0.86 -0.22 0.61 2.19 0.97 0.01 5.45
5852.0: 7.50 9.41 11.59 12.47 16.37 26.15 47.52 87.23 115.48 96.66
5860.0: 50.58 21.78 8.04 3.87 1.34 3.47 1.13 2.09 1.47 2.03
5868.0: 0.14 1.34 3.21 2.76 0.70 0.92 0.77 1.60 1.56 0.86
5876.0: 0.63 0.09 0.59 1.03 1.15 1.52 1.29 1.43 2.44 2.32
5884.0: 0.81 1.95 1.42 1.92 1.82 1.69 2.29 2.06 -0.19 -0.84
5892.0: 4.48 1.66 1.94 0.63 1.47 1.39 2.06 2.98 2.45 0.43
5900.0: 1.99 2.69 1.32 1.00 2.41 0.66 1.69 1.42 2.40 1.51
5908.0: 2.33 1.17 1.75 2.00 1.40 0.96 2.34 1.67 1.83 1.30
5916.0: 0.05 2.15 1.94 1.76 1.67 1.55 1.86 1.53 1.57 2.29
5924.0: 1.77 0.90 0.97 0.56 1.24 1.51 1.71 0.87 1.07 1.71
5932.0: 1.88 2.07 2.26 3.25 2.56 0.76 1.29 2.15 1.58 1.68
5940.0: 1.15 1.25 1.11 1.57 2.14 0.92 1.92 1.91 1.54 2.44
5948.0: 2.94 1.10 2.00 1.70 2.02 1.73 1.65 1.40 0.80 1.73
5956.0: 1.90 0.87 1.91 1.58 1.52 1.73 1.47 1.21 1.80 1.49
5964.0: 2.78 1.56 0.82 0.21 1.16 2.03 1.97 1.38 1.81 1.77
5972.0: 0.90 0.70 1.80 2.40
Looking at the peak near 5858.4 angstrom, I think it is [O III]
